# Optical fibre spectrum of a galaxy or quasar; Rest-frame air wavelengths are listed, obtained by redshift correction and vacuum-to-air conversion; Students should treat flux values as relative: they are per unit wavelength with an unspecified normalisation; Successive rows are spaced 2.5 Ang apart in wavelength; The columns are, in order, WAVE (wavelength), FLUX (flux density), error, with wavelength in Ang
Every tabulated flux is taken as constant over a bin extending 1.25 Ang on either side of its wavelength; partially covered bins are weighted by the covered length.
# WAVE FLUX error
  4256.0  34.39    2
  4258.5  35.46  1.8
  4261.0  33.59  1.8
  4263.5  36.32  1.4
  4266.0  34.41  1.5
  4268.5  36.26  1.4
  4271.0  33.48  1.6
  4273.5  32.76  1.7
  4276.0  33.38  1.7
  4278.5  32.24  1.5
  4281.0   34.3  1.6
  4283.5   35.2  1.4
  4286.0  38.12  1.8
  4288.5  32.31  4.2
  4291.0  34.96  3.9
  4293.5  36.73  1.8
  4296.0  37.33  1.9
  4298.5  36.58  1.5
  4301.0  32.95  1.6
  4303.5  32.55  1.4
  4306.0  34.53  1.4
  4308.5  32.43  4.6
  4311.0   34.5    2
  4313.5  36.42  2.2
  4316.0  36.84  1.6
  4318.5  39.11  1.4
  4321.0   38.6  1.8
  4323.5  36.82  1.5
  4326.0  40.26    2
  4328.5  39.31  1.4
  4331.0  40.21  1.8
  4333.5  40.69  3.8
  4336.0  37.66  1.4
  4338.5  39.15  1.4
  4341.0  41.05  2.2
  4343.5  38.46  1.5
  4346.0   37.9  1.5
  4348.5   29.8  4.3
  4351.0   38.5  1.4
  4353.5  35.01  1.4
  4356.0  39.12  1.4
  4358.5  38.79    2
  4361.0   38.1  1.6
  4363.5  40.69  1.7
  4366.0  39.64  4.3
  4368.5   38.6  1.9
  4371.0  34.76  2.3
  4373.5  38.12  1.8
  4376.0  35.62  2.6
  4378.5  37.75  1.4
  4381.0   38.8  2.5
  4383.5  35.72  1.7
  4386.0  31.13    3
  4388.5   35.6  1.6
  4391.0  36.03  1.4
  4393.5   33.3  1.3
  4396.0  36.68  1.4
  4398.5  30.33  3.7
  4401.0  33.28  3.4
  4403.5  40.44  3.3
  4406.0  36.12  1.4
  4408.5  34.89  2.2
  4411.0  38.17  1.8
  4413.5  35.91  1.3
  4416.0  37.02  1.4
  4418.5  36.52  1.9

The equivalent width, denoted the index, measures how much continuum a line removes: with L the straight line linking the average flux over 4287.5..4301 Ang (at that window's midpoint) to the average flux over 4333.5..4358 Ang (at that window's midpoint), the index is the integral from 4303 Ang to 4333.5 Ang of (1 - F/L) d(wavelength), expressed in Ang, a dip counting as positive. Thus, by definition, -0.5 Ang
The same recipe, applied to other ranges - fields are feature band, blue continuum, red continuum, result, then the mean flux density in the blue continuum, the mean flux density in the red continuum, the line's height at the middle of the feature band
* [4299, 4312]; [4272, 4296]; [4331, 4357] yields 0.80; 34.6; 37.8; 35.8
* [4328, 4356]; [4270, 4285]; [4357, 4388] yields -1.47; 33.6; 37.3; 36.1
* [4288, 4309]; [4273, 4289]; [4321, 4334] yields 0.84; 34.2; 39.3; 36.1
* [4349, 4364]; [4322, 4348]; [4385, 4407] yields -0.16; 38.9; 34.8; 37.4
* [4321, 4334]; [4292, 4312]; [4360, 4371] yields -1.06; 34.7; 38.8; 36.3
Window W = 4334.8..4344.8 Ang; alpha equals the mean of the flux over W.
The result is 39.1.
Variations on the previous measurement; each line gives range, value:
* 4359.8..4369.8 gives 39.2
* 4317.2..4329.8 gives 38.8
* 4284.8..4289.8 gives 35.2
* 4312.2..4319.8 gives 37.4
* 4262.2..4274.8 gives 34.6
